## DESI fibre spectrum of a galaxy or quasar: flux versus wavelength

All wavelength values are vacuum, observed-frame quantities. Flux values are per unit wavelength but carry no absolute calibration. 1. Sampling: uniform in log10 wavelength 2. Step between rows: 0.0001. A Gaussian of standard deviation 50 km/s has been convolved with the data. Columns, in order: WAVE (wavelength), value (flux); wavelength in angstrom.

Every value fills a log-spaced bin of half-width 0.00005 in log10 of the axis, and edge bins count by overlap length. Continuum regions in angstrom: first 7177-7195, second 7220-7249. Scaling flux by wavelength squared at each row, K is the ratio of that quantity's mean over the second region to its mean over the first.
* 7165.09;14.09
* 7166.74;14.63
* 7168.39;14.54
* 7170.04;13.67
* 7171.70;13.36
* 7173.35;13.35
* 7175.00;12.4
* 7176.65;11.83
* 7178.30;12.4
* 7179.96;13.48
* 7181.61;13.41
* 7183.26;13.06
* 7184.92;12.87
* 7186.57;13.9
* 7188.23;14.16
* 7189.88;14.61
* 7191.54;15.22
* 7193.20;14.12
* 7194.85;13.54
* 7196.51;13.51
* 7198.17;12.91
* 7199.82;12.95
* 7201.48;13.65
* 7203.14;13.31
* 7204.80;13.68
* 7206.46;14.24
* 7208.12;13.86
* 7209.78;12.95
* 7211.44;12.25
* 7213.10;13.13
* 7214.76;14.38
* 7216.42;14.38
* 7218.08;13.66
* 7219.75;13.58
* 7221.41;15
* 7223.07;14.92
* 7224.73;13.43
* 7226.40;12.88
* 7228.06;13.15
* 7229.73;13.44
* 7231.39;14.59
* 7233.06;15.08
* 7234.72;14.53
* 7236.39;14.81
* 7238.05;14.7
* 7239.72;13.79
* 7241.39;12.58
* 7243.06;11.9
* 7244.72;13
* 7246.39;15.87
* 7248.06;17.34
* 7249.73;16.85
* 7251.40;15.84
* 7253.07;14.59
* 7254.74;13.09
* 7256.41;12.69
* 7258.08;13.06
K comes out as 1.05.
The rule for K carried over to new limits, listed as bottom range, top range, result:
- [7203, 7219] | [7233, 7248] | 1.05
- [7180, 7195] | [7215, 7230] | 1.01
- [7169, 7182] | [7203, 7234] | 1.07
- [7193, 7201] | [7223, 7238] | 1.06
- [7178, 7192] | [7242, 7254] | 1.12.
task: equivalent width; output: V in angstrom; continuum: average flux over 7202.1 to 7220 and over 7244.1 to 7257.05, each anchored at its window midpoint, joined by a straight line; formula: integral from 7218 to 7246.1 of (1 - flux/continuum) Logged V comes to 0.9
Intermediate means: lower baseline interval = 13.6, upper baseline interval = 15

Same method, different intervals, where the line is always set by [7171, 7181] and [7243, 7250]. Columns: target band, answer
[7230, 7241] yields 0.28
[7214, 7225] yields 0.04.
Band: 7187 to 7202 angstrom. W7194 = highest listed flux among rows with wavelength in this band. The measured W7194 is 15.22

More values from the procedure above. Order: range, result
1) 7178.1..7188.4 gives 14.16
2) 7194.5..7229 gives 15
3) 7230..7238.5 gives 15.08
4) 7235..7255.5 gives 17.34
